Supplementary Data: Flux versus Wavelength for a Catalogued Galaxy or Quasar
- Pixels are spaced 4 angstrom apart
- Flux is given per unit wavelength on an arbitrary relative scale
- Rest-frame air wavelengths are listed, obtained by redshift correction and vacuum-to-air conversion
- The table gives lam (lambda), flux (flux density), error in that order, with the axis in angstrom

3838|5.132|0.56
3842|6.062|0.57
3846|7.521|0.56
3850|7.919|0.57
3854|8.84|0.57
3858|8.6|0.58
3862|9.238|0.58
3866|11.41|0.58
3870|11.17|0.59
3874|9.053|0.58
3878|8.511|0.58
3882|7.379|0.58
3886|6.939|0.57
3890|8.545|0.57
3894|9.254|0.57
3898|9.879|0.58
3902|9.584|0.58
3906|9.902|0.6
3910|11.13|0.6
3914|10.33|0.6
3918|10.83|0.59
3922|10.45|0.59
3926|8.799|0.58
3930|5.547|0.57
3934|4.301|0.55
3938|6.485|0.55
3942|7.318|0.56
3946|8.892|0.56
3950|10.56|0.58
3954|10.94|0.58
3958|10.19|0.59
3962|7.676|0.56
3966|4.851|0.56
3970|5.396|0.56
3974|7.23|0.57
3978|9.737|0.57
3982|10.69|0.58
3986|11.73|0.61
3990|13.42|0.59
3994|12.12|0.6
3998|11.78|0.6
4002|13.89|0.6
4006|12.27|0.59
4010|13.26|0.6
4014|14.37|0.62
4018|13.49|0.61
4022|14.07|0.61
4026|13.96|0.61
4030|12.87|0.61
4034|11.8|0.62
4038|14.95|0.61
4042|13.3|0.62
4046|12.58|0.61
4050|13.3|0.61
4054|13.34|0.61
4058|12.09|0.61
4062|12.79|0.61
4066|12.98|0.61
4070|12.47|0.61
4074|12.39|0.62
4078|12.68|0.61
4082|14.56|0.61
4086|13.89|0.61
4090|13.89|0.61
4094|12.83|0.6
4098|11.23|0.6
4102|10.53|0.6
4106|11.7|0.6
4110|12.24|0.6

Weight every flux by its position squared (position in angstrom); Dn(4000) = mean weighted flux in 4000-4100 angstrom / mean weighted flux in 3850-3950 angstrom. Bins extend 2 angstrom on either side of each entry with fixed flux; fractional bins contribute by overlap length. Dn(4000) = 1.60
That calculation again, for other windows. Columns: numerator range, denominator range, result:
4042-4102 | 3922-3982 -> 1.73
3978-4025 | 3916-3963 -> 1.54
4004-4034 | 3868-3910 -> 1.56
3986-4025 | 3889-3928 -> 1.39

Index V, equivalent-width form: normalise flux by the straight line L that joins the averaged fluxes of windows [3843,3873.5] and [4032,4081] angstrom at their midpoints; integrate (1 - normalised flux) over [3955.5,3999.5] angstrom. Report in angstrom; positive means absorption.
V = 7.4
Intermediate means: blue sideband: 9.13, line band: 9.52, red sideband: 12.9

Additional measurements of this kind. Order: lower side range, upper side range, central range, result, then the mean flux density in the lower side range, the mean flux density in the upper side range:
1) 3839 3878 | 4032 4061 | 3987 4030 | -3.64 angstrom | 8.75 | 13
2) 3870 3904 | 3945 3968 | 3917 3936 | 2.13 angstrom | 8.79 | 8.85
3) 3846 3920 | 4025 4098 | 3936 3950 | 3.44 angstrom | 9.31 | 13.1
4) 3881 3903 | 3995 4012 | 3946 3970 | 5.33 angstrom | 8.61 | 12.8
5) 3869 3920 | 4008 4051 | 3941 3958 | 2.18 angstrom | 9.39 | 13.5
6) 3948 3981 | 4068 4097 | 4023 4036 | -2.31 angstrom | 8.39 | 13.2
